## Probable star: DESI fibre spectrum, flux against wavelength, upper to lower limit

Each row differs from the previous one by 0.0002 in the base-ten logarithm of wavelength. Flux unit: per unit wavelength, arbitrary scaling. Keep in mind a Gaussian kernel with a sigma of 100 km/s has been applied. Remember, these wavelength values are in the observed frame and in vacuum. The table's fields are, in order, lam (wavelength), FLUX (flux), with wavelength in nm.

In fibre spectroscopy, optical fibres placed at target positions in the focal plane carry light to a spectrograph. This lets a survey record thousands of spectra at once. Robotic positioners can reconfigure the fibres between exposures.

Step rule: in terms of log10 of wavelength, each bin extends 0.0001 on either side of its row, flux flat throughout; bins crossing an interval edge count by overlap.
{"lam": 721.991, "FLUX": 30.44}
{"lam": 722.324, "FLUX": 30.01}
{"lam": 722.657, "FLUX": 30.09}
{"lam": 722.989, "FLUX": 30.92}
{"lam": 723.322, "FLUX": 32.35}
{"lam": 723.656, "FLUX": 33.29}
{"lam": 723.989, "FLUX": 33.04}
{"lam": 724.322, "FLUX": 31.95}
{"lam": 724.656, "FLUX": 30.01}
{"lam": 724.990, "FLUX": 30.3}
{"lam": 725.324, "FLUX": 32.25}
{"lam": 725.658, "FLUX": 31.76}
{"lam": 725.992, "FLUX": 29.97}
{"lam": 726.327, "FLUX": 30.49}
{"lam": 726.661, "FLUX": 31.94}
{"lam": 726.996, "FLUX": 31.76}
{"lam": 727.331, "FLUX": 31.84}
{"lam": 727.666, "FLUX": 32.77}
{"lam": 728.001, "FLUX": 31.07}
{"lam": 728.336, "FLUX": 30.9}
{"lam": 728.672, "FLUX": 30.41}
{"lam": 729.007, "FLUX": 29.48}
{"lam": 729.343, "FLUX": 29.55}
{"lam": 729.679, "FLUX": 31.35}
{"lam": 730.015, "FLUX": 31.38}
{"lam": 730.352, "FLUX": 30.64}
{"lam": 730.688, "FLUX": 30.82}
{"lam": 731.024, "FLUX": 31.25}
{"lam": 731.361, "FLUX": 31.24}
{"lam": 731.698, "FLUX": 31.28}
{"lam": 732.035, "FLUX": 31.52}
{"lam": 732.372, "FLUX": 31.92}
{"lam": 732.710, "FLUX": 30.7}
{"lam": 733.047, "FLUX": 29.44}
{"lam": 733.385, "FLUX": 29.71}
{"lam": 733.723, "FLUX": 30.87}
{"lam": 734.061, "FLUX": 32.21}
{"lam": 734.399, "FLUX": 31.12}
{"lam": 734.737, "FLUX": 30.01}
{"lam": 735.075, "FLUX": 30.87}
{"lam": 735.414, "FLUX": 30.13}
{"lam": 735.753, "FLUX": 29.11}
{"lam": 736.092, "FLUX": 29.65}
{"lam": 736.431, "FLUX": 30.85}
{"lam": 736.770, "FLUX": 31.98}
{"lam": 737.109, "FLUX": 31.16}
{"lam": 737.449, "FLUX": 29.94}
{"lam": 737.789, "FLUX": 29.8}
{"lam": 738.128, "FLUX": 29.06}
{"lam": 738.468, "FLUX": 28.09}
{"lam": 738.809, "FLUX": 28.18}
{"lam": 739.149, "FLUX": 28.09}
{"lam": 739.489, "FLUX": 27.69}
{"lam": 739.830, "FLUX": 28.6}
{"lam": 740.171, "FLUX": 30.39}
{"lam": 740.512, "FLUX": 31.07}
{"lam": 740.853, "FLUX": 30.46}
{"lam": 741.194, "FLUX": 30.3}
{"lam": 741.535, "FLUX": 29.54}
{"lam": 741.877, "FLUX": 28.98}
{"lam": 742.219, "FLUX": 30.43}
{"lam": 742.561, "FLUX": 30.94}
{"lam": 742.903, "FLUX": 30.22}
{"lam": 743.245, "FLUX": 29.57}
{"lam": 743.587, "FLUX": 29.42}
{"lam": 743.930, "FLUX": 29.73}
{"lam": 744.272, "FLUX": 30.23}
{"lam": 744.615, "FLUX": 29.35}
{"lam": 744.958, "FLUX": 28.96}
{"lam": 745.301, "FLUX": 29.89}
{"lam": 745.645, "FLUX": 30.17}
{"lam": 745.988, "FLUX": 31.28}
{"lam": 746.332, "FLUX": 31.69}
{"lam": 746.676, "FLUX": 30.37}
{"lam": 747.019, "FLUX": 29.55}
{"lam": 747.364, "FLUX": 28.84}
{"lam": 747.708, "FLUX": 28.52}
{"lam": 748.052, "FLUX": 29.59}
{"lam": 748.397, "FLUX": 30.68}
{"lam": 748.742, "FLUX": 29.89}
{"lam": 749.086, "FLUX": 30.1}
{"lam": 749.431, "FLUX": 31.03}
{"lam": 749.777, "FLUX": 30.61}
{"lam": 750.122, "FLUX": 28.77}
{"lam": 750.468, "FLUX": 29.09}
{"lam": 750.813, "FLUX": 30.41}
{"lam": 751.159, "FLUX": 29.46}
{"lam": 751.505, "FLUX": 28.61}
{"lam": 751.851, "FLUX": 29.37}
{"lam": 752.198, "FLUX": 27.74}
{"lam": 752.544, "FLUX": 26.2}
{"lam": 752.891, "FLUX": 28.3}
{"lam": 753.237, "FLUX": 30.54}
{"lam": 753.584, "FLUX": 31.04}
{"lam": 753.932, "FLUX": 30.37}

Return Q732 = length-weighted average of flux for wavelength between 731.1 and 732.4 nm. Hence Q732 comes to 31.4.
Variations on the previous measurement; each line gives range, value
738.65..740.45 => 28.7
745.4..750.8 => 30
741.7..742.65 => 30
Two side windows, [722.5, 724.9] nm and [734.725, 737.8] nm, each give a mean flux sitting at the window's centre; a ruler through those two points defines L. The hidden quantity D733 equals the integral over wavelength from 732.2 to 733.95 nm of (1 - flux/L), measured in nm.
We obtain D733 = 0.01 nm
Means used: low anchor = 31.6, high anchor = 30.4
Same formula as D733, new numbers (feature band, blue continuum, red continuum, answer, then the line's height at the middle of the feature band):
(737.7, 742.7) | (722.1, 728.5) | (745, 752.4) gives 0.15 nm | 30.4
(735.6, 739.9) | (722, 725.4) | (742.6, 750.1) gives 0.15 nm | 30.5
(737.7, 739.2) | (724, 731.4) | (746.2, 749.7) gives 0.09 nm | 30.5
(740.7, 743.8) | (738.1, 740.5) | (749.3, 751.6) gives -0.11 nm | 29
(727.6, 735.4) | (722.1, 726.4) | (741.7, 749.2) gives -0.01 nm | 30.8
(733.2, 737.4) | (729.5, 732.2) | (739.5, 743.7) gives 0.01 nm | 30.7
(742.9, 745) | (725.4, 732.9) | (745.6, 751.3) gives 0.04 nm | 30.3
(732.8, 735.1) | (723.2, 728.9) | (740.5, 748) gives 0.02 nm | 30.8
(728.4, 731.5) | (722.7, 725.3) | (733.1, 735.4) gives 0.04 nm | 31.1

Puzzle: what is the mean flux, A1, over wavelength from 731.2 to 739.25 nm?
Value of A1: 30.3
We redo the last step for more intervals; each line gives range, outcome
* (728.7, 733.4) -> 30.8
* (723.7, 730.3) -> 31.2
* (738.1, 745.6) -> 29.5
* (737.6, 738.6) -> 29.1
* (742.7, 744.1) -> 29.8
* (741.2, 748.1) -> 29.9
